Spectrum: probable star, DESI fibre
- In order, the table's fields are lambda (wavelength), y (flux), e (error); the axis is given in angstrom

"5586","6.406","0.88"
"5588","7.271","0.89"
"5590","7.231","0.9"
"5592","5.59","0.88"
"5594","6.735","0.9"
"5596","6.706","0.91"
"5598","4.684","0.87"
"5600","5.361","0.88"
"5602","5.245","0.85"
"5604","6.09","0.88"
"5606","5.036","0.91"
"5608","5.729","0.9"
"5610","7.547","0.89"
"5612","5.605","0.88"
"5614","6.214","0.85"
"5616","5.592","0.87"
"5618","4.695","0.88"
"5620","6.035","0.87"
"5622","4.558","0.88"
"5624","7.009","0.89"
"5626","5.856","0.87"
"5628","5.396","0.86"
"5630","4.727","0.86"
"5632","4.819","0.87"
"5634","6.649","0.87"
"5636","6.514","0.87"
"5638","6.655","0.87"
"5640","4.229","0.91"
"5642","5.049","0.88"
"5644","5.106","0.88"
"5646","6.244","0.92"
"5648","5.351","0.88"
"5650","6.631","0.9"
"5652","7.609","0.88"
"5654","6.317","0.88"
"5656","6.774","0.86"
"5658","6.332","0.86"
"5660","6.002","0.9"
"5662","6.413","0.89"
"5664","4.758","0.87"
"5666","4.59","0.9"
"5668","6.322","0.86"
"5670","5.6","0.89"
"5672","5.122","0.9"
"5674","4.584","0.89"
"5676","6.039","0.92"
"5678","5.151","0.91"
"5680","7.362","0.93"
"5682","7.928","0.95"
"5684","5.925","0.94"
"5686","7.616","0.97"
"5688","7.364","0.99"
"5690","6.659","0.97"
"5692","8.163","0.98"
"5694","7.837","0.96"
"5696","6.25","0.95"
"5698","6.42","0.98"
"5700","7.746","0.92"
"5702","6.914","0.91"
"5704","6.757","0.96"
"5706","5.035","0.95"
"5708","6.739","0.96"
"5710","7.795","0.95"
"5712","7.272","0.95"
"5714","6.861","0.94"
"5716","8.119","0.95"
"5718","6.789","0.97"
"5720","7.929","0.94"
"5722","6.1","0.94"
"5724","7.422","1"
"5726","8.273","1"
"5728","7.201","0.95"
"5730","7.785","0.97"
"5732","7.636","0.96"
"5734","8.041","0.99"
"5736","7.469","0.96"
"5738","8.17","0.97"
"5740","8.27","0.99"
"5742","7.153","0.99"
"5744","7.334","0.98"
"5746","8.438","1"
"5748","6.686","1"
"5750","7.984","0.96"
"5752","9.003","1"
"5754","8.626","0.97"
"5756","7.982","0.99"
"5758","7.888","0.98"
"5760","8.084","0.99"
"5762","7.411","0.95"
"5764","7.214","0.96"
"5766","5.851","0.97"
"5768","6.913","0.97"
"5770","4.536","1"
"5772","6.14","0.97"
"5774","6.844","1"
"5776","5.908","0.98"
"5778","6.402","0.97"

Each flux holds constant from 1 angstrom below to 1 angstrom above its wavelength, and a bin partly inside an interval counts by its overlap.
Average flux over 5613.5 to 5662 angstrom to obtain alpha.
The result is 5.86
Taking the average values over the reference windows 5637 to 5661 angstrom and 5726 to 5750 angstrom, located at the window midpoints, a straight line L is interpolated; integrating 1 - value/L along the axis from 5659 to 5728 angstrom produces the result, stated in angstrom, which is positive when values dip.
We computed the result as 2.2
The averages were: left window 6.02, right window 7.69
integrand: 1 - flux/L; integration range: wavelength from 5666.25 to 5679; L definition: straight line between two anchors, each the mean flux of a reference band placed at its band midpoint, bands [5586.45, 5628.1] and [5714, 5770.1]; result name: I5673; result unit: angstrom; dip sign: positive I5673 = 2.5 angstrom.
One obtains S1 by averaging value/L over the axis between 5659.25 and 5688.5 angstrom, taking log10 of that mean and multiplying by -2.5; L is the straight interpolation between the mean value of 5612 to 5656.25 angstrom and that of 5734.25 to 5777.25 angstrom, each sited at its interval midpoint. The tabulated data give 0.05 mag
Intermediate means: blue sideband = 5.8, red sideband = 7.34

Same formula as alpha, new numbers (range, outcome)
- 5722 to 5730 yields 7.46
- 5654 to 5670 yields 5.89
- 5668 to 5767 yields 7.17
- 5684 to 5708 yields 6.92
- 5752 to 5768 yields 7.63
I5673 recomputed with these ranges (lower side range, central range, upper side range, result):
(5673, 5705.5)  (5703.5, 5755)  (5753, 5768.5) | -2.22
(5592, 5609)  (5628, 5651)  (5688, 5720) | 2.17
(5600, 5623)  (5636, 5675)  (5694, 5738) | 3.14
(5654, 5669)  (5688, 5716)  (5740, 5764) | -0.97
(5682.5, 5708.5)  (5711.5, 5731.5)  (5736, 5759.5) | 0.09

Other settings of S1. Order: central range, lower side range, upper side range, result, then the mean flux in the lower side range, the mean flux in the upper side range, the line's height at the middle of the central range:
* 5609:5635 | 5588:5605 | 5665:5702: 0.076 mag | 6.03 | 6.49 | 6.17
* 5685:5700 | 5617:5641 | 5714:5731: -0.061 mag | 5.6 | 7.42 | 6.83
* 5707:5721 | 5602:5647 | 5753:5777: -0.136 mag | 5.69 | 6.95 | 6.49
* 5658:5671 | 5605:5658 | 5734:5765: 0.133 mag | 5.85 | 7.85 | 6.41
